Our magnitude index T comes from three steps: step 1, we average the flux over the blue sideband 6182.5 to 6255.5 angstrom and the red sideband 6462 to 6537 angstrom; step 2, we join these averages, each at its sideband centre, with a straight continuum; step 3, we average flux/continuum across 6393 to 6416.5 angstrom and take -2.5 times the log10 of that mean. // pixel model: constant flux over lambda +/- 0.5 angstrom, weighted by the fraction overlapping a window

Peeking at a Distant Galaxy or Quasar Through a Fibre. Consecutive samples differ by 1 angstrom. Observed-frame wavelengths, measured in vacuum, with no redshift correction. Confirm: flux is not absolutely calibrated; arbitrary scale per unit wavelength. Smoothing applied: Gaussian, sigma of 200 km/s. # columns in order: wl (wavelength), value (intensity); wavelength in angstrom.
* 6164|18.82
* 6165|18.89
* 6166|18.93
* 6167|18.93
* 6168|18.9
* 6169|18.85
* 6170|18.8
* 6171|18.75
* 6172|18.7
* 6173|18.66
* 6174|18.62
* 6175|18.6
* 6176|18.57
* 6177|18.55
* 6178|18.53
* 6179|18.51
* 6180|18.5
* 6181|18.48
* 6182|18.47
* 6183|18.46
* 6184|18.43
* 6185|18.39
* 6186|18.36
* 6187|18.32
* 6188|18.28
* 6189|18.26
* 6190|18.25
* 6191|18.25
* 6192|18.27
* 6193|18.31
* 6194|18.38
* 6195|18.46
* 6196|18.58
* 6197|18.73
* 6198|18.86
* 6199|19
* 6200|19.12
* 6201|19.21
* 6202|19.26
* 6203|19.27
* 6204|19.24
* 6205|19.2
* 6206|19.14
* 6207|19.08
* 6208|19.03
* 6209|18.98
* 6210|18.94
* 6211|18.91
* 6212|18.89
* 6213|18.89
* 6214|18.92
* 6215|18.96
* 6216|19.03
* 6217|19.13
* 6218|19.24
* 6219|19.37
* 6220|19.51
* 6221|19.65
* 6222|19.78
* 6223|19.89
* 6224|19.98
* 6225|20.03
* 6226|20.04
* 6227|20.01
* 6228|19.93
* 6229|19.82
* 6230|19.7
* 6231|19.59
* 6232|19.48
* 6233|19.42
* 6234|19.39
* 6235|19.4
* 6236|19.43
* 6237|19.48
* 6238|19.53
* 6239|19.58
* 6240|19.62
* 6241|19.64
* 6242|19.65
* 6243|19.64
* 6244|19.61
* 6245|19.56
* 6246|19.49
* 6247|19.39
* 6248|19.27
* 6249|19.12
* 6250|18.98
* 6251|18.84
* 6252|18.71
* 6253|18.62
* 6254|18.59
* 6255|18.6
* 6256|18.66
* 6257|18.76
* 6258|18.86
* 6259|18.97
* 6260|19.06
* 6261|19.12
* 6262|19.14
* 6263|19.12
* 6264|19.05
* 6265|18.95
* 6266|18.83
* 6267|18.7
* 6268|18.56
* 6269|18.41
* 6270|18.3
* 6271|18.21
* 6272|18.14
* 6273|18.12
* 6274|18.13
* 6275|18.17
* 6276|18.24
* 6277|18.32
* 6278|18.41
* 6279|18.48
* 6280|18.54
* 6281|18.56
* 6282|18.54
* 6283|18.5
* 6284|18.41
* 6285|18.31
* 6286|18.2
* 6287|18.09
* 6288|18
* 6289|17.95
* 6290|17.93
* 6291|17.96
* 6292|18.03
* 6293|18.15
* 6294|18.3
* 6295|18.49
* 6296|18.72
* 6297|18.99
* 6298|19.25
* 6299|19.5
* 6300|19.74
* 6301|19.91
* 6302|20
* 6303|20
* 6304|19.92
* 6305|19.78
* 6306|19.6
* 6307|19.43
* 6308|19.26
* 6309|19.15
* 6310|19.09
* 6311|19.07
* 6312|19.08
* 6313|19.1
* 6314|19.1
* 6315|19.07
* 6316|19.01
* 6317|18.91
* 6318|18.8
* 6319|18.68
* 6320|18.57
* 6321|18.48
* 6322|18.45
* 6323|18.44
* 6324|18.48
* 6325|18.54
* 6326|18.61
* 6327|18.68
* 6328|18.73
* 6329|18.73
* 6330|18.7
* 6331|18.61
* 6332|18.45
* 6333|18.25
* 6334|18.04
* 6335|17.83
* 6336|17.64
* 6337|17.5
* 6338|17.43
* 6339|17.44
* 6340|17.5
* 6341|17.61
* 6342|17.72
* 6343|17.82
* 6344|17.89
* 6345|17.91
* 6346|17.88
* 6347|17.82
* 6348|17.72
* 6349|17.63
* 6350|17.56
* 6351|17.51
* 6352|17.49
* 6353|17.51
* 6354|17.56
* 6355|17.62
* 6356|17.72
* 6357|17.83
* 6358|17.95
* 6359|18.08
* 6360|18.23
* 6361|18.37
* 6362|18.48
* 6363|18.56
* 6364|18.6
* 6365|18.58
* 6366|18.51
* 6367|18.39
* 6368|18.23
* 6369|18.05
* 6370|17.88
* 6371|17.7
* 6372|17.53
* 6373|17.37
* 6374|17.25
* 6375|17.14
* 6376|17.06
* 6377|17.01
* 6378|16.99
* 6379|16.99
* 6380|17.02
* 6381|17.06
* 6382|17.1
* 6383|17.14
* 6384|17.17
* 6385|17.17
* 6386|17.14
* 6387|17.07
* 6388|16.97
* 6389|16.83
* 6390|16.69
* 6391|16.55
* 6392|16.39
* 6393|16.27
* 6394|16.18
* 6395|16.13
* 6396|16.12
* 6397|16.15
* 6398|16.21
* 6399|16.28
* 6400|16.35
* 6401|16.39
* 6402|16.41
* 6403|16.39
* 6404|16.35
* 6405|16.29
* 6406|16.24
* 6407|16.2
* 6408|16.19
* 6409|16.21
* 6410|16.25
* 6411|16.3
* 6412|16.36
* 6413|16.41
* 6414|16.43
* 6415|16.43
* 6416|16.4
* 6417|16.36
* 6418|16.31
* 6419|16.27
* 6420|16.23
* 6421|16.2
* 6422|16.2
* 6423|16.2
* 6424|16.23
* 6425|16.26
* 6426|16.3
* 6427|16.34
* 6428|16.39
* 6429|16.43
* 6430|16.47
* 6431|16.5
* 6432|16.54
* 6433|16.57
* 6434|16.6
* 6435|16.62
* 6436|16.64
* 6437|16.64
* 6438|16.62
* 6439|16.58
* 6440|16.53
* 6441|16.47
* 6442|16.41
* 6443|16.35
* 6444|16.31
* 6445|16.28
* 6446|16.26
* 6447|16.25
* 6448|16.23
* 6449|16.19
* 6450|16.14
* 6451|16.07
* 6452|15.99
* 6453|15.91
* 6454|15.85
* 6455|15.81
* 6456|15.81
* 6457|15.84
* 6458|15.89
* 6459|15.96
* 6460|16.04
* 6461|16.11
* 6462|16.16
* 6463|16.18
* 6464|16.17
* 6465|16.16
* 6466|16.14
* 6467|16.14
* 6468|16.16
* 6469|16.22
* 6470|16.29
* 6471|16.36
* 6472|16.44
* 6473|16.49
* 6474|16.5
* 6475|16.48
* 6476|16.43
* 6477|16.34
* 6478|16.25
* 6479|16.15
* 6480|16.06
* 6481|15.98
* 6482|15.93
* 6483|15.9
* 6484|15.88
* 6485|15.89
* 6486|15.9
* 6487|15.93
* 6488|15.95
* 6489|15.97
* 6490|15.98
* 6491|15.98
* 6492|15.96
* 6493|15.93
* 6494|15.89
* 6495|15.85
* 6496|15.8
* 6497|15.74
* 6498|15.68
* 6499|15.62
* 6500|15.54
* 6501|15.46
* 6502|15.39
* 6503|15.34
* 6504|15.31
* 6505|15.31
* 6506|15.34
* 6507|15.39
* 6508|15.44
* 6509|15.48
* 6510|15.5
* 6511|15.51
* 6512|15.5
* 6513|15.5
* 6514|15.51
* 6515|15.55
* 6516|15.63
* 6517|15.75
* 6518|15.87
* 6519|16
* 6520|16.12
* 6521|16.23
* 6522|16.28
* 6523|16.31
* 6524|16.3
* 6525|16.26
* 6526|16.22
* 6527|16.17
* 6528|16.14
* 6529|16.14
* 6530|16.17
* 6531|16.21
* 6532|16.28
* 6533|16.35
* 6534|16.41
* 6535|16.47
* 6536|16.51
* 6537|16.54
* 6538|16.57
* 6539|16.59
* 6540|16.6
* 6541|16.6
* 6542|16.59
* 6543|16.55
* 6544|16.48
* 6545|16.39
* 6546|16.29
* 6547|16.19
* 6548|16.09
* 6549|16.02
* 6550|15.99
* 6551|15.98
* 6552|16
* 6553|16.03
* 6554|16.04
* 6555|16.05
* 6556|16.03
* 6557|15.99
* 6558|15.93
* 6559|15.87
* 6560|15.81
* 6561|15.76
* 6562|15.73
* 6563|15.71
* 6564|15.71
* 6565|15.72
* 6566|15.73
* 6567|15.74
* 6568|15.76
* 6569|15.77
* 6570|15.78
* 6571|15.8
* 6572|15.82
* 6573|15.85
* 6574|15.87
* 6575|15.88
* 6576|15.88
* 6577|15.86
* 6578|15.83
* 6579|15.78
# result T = 0.049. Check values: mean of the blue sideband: 19.1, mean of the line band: 16.3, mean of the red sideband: 16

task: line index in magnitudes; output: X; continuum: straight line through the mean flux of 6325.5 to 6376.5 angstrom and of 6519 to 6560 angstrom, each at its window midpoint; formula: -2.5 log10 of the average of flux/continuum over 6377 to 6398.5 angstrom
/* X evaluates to 0.055 mag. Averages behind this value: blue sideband 17.9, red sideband 16.2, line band 16.7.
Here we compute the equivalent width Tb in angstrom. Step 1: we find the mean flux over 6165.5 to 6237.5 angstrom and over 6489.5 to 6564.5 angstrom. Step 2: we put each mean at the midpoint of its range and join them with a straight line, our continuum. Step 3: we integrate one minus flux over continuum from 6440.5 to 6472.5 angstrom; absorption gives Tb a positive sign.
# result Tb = 0.9 angstrom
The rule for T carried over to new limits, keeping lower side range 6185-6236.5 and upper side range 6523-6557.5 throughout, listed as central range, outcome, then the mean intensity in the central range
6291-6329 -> -0.04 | 19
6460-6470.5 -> 0.05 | 16.2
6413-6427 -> 0.07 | 16.3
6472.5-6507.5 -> 0.06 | 15.9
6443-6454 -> 0.06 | 16.2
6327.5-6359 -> 0.01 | 17.9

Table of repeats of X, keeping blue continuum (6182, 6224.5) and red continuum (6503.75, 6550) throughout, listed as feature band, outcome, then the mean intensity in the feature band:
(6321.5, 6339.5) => -0.03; 18.3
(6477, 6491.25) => 0.03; 16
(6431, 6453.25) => 0.03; 16.4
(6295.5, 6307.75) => -0.09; 19.6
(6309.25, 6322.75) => -0.06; 18.9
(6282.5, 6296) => 0.00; 18.2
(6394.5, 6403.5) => 0.06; 16.3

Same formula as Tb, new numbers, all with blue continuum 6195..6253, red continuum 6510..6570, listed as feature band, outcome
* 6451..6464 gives 0.7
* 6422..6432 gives 0.5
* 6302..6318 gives -0.8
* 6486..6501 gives 0.6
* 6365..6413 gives 2.1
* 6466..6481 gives 0.4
